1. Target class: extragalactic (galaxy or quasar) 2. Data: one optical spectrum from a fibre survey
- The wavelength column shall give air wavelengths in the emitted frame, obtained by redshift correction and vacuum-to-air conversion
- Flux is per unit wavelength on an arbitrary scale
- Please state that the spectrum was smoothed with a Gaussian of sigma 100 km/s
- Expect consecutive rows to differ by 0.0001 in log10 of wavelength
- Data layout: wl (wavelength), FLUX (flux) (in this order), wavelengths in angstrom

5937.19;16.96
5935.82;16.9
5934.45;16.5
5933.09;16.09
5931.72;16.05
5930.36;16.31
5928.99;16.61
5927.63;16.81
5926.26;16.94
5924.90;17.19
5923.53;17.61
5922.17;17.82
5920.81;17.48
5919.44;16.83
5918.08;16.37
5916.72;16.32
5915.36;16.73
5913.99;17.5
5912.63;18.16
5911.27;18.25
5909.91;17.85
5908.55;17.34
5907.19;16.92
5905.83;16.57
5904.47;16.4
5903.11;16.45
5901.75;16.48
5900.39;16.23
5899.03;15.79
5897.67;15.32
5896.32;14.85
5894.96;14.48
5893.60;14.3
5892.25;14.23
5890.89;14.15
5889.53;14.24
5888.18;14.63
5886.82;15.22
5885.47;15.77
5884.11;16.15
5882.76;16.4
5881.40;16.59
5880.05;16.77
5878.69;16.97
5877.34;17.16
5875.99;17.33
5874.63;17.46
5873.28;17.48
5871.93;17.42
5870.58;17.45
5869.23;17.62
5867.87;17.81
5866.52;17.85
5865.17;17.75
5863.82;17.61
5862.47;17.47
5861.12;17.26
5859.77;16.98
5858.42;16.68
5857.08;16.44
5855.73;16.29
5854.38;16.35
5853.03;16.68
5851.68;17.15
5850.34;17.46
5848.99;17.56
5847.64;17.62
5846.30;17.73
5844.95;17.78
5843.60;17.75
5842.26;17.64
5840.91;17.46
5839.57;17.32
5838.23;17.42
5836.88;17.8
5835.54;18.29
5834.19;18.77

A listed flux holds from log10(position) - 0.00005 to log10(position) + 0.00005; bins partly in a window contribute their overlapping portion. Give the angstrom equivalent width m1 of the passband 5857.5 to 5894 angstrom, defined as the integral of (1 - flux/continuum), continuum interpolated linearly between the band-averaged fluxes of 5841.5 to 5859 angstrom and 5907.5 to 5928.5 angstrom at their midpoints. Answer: 1.37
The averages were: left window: 17.2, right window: 17.3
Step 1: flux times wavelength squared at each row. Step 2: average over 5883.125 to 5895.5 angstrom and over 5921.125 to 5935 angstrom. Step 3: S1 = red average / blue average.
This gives 1.15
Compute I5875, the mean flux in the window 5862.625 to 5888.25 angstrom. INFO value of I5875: 17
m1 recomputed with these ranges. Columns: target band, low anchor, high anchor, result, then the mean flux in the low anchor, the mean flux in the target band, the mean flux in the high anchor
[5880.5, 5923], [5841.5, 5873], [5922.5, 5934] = 1.89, 17.3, 16.2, 16.7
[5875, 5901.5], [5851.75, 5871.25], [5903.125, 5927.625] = 2.34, 17.2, 15.6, 17.2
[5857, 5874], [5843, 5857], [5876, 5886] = -0.51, 17.2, 17.4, 16.6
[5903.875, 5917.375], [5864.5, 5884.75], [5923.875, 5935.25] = -0.32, 17.2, 17.2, 16.6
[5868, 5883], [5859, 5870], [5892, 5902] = -0.41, 17.5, 17.2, 15.2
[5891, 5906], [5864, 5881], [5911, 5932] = 1.53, 17.4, 15.5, 17.1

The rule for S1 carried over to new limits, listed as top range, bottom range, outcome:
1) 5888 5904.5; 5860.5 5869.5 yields 0.87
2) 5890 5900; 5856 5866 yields 0.87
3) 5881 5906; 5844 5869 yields 0.91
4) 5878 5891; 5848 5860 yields 0.94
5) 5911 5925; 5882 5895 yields 1.16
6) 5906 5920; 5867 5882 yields 1.01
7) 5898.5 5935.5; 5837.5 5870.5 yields 1.00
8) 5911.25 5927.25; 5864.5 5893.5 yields 1.06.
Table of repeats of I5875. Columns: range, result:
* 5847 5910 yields 16.5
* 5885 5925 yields 16.2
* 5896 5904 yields 15.9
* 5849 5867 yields 17.1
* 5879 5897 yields 15.3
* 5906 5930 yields 17.2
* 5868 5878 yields 17.4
